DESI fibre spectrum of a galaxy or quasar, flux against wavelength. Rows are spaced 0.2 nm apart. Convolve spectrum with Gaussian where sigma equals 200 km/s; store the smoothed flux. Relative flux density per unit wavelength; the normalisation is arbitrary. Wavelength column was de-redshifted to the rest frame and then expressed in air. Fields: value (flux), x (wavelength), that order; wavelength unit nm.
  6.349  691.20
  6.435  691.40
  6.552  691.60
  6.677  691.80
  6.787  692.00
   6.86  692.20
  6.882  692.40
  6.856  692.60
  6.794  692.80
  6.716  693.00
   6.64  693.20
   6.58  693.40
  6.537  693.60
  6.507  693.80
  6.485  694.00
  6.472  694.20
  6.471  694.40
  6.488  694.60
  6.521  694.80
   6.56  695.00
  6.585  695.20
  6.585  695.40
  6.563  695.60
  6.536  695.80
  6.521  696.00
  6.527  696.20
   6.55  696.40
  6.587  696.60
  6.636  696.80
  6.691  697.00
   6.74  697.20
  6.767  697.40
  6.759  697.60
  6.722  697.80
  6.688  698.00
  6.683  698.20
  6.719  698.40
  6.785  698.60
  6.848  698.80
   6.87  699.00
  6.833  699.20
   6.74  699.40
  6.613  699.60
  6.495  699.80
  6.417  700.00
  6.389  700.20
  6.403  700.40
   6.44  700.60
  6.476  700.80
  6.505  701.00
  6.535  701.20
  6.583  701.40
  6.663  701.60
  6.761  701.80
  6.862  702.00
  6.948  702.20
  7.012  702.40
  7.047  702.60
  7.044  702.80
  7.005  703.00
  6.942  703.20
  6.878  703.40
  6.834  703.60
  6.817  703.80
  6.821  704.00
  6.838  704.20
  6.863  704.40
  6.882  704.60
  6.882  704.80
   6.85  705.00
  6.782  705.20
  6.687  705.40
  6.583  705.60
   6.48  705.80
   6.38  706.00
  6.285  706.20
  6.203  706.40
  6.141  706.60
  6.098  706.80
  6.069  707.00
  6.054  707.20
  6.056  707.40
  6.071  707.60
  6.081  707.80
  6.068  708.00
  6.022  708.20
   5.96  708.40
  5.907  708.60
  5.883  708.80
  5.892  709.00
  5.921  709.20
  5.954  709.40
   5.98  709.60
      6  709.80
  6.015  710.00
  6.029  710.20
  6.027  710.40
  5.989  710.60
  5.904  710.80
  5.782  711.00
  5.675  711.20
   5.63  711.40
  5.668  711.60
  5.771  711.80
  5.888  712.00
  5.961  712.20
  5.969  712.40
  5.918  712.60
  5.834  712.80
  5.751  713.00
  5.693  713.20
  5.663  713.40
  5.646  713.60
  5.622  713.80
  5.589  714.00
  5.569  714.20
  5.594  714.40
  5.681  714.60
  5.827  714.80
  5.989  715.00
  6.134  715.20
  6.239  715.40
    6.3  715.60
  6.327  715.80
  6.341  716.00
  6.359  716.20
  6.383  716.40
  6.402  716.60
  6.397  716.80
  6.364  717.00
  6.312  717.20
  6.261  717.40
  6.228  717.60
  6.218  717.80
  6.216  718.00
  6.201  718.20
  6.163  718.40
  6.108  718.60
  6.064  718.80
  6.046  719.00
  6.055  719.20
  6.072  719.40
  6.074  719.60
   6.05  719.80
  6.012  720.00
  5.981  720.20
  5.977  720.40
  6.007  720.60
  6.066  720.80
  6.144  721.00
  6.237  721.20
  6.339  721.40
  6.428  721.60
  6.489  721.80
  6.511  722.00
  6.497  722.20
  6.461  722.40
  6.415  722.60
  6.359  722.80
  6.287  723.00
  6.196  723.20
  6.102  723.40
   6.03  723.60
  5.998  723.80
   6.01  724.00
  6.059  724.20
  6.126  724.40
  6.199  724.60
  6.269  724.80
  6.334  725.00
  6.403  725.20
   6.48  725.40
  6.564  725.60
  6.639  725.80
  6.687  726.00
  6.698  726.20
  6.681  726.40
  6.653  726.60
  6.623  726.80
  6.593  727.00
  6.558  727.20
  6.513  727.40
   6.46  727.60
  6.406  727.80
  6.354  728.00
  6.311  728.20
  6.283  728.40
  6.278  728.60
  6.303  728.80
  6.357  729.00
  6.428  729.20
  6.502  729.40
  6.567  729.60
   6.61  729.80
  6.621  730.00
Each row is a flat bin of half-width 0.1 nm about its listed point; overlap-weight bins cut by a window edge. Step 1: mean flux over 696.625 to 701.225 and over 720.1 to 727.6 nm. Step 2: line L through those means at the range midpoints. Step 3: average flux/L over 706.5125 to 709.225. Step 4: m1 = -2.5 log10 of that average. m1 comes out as 0.09 mag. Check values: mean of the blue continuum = 6.64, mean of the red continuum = 6.34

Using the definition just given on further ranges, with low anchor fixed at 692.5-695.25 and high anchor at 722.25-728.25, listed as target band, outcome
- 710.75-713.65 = 0.121 mag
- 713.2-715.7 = 0.113 mag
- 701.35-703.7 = -0.058 mag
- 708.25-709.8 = 0.097 mag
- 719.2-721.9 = 0.047 mag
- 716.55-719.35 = 0.038 mag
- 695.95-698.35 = -0.016 mag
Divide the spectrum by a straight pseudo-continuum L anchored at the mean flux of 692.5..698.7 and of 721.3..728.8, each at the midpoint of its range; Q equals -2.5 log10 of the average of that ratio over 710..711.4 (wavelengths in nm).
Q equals 0.11 mag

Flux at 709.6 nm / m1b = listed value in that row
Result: 5.98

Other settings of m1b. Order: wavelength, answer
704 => 6.821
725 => 6.334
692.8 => 6.794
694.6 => 6.488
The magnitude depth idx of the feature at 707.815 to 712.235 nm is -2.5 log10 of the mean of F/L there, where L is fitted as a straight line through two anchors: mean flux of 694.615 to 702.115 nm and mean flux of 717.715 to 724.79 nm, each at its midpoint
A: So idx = 0.09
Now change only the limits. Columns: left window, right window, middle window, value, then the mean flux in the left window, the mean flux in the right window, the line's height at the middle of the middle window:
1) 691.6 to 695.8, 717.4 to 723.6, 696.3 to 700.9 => -0.02 mag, 6.62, 6.2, 6.55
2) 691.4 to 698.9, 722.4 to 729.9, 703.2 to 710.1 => 0.04 mag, 6.64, 6.39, 6.55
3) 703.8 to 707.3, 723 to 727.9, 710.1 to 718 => 0.09 mag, 6.53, 6.38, 6.47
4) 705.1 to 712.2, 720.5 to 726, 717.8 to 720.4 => 0.02 mag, 6.05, 6.29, 6.22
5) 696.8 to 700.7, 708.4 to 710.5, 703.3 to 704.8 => -0.09 mag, 6.66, 5.96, 6.31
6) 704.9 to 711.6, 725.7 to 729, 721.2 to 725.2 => 0.02 mag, 6.1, 6.5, 6.41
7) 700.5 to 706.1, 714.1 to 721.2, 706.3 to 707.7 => 0.09 mag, 6.76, 6.12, 6.6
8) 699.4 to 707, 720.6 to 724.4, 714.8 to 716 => 0.04 mag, 6.65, 6.25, 6.4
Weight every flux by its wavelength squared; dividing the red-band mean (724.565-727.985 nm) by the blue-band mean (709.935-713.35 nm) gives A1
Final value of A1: 1.2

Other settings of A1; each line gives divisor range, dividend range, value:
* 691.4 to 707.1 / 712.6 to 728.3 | 0.99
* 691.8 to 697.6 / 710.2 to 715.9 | 0.93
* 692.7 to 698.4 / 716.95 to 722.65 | 1.01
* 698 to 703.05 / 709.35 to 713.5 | 0.90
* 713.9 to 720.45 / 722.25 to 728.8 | 1.07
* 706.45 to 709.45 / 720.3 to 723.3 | 1.09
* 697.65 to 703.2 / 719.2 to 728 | 1.00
